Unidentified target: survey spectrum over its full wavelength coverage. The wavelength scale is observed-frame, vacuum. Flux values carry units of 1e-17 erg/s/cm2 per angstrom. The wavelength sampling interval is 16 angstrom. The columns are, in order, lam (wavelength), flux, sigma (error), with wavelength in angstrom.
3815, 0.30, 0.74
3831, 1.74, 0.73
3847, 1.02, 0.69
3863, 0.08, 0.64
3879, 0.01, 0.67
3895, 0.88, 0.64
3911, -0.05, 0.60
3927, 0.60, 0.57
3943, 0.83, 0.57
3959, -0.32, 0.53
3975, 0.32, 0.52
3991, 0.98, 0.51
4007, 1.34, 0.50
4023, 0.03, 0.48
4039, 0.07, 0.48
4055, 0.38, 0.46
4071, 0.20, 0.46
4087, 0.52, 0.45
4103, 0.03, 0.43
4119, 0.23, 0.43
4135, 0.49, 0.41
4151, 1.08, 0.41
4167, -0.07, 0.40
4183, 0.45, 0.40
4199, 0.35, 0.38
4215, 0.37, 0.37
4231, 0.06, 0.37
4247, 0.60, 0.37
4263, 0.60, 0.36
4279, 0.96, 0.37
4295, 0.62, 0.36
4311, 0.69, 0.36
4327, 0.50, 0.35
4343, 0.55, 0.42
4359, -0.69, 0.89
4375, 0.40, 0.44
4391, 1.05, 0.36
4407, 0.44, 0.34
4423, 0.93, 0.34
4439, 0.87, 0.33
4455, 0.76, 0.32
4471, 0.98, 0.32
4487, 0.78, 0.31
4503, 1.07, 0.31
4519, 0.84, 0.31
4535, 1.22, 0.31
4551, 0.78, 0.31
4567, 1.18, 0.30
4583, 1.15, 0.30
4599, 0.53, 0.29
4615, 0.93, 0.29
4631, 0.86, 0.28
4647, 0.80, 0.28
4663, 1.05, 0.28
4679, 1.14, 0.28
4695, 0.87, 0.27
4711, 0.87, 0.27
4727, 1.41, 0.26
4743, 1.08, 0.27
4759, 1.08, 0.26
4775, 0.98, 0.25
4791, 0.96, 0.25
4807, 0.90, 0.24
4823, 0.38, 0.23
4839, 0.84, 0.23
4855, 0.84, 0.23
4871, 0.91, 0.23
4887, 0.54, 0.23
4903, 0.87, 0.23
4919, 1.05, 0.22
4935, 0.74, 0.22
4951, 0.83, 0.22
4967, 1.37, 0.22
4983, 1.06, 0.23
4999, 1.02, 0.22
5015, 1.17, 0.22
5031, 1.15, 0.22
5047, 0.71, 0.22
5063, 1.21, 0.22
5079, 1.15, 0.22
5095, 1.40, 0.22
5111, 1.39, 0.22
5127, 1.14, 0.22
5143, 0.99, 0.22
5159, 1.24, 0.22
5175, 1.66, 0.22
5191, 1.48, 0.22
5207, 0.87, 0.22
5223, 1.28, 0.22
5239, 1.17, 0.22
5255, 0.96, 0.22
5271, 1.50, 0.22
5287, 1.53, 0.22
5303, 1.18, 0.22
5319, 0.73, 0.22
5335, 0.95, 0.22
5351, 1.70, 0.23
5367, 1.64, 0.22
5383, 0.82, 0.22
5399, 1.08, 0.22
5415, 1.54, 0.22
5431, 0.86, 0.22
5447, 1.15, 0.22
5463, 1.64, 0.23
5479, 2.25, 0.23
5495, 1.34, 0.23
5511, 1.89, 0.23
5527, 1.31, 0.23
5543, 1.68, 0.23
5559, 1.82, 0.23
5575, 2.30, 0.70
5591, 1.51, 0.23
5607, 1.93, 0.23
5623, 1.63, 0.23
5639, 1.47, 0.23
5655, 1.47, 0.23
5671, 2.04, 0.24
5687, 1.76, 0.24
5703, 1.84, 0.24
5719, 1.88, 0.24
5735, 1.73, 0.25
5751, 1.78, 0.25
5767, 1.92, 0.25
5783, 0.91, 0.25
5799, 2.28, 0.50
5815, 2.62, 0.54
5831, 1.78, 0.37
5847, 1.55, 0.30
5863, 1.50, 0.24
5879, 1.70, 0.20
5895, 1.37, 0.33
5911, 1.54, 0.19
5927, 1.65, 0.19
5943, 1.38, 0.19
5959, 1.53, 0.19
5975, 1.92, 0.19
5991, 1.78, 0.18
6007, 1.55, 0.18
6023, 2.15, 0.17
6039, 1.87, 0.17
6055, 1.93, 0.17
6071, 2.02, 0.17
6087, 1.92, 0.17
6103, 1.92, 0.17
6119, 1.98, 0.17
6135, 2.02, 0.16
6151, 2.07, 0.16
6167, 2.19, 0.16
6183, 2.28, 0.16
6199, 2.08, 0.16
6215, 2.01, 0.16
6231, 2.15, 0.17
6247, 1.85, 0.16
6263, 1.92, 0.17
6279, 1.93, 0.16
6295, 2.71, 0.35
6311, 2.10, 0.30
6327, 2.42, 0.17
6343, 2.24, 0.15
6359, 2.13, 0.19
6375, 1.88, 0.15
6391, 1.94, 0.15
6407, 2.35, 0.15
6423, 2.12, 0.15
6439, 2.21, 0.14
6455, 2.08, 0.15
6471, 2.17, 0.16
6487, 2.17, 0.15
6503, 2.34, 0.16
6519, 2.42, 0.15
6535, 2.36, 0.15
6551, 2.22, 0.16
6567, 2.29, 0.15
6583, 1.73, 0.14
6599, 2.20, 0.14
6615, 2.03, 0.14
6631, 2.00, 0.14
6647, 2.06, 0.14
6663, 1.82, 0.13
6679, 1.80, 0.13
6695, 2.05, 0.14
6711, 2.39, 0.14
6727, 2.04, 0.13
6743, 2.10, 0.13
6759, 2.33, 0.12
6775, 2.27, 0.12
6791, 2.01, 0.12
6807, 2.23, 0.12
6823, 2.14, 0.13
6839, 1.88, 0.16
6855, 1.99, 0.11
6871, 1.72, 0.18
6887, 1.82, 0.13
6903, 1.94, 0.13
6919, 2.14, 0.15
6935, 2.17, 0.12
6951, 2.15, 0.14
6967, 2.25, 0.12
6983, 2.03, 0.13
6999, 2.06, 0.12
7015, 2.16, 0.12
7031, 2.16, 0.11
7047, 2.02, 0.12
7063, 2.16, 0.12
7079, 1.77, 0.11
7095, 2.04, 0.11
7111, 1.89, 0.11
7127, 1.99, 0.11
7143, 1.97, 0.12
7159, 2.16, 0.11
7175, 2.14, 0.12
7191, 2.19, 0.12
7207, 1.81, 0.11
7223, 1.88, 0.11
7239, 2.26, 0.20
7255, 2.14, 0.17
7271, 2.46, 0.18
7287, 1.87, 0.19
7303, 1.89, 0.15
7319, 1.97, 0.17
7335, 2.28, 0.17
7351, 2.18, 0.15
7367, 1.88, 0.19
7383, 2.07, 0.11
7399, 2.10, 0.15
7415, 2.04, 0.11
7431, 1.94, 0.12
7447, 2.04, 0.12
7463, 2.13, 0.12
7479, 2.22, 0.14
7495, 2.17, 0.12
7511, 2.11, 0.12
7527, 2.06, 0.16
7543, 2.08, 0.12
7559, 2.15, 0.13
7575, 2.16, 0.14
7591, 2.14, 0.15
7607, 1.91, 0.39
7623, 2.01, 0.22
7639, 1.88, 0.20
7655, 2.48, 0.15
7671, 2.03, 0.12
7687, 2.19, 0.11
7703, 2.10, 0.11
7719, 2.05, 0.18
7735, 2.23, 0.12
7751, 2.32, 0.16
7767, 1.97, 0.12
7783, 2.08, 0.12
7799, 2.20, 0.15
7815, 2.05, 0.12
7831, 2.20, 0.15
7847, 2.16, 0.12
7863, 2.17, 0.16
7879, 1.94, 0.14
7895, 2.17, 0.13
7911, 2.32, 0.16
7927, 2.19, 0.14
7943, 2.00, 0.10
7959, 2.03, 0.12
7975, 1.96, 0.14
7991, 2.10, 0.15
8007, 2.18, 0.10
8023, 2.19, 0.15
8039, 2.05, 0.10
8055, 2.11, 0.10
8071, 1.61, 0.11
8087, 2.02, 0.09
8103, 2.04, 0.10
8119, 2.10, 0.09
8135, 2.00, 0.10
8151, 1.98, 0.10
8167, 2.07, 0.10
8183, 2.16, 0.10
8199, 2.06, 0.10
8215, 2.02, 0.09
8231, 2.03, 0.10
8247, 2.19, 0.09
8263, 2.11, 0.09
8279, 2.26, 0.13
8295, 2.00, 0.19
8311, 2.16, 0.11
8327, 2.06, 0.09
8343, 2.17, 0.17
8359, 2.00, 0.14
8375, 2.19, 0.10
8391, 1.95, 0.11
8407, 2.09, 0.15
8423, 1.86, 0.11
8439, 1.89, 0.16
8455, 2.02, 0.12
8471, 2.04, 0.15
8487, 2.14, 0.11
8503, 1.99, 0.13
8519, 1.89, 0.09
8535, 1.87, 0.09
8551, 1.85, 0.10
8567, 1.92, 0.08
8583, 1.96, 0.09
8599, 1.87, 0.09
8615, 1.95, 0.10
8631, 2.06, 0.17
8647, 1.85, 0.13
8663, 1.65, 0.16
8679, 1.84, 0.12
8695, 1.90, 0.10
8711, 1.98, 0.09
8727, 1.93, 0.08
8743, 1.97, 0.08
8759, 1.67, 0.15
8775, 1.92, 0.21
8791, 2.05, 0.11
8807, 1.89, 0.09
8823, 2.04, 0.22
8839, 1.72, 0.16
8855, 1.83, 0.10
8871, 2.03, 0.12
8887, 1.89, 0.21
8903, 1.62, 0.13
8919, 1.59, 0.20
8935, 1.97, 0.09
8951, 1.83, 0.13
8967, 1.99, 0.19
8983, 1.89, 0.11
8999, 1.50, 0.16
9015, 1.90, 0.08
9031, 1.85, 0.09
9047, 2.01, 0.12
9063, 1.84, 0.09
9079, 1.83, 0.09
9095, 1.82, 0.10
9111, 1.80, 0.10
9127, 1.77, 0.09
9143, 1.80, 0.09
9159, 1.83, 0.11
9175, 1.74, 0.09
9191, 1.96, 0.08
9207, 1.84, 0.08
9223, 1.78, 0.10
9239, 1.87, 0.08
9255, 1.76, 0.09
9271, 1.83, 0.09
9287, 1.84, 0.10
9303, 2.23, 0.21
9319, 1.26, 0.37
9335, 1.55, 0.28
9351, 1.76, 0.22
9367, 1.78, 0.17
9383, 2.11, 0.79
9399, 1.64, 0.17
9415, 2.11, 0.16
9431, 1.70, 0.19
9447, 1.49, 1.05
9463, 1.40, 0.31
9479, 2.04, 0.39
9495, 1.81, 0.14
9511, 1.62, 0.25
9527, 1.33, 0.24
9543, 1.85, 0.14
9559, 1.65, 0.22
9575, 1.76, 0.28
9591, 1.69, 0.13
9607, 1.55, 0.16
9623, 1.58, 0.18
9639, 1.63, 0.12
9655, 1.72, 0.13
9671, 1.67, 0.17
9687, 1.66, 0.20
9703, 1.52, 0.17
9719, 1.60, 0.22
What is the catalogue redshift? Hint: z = 0.37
